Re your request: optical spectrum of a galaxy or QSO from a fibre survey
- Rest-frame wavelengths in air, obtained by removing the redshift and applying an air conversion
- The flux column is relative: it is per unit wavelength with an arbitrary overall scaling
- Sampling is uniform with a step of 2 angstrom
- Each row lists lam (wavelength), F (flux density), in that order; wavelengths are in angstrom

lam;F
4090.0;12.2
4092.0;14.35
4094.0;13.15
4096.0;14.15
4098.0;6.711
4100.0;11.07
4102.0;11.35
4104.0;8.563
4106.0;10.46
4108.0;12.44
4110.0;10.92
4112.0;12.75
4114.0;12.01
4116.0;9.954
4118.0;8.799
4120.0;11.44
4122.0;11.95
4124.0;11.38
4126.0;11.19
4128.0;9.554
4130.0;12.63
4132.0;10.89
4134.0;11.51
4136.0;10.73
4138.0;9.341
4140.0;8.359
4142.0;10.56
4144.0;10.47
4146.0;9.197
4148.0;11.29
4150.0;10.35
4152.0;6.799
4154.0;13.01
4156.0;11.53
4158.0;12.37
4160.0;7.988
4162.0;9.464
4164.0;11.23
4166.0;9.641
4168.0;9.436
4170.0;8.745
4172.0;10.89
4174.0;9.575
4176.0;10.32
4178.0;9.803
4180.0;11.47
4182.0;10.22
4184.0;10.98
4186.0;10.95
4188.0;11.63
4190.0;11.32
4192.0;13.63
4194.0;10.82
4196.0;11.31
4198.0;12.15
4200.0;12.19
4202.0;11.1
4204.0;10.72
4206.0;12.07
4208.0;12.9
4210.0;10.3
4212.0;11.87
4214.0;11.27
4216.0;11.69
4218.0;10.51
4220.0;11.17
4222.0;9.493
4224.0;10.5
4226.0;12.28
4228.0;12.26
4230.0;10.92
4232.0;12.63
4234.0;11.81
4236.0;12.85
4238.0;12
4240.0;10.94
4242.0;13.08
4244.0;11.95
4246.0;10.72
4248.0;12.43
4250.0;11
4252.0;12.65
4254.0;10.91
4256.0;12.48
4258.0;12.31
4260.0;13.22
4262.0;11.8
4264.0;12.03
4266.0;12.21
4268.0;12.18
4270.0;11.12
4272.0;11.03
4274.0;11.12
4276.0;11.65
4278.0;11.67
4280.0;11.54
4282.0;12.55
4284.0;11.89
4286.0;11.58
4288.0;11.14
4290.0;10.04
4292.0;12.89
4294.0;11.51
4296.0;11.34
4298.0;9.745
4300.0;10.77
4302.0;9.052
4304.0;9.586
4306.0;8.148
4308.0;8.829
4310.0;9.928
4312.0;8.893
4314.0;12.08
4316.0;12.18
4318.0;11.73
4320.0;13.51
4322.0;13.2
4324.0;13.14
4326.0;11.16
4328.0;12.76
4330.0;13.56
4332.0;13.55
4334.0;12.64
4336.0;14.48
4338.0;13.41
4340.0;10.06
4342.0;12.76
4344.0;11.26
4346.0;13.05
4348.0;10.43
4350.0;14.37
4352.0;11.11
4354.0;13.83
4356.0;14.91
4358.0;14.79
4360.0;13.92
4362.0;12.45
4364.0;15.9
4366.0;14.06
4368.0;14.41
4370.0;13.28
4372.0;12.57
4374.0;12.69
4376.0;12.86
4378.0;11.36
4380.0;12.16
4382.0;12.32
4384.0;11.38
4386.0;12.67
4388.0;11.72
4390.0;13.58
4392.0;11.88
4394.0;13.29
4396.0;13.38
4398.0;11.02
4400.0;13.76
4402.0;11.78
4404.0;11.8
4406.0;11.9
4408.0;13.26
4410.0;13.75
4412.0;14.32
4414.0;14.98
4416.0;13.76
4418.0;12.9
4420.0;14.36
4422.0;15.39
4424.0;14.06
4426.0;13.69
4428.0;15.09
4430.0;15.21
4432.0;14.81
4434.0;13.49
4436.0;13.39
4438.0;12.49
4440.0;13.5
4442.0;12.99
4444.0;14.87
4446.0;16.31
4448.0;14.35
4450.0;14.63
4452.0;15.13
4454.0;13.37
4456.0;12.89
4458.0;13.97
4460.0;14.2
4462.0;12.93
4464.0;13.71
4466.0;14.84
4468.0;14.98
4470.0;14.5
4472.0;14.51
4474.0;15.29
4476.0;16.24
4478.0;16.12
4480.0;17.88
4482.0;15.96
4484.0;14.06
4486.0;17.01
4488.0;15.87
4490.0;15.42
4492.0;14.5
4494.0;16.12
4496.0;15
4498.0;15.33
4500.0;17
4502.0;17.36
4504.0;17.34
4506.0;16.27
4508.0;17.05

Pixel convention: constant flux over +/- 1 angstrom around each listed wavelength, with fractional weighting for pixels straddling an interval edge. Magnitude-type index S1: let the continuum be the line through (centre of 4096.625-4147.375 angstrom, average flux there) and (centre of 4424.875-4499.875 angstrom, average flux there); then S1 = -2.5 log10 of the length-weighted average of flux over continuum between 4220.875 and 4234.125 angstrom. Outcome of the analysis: 0.05 mag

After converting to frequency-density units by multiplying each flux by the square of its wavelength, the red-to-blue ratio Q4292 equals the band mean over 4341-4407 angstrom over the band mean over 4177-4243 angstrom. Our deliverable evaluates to 1.20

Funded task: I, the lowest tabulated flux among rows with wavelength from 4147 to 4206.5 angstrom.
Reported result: 6.799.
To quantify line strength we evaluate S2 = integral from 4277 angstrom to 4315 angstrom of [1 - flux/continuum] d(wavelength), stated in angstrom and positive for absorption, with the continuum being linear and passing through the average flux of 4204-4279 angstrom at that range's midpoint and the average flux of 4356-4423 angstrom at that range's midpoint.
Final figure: 4.8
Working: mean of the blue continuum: 11.7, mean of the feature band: 10.7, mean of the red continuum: 13.2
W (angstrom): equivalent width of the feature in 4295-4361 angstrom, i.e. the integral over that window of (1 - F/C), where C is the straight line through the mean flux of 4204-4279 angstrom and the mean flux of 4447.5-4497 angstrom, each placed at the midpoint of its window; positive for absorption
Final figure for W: 5.04 angstrom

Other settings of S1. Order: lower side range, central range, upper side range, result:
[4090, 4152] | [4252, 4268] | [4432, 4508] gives 0.03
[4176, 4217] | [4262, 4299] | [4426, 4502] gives 0.09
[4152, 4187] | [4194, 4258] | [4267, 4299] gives -0.07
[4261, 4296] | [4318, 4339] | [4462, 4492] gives -0.04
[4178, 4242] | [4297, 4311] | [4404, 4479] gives 0.31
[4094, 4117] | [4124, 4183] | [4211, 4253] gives 0.10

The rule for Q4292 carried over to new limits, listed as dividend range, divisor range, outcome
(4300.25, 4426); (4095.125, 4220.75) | 1.28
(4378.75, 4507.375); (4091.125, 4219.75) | 1.50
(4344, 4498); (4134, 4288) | 1.37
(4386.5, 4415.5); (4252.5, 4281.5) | 1.16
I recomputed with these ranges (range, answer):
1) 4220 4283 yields 9.493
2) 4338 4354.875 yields 10.06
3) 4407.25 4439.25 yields 12.49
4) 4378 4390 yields 11.36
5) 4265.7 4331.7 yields 8.148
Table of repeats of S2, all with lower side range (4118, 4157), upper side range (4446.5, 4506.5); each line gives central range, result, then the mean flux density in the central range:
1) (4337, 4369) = 0.9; 13.2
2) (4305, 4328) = 3.2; 11.2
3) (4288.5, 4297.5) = 1.0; 11.3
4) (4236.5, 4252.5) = 0.3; 11.9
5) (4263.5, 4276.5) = 0.8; 11.6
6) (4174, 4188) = 0.7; 10.6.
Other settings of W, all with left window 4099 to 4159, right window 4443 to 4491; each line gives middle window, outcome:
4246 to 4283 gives 1.8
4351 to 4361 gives -0.1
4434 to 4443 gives 0.9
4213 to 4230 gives 1.1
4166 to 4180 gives 1.7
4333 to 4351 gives 1.2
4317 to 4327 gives 0.5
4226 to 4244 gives 0.0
